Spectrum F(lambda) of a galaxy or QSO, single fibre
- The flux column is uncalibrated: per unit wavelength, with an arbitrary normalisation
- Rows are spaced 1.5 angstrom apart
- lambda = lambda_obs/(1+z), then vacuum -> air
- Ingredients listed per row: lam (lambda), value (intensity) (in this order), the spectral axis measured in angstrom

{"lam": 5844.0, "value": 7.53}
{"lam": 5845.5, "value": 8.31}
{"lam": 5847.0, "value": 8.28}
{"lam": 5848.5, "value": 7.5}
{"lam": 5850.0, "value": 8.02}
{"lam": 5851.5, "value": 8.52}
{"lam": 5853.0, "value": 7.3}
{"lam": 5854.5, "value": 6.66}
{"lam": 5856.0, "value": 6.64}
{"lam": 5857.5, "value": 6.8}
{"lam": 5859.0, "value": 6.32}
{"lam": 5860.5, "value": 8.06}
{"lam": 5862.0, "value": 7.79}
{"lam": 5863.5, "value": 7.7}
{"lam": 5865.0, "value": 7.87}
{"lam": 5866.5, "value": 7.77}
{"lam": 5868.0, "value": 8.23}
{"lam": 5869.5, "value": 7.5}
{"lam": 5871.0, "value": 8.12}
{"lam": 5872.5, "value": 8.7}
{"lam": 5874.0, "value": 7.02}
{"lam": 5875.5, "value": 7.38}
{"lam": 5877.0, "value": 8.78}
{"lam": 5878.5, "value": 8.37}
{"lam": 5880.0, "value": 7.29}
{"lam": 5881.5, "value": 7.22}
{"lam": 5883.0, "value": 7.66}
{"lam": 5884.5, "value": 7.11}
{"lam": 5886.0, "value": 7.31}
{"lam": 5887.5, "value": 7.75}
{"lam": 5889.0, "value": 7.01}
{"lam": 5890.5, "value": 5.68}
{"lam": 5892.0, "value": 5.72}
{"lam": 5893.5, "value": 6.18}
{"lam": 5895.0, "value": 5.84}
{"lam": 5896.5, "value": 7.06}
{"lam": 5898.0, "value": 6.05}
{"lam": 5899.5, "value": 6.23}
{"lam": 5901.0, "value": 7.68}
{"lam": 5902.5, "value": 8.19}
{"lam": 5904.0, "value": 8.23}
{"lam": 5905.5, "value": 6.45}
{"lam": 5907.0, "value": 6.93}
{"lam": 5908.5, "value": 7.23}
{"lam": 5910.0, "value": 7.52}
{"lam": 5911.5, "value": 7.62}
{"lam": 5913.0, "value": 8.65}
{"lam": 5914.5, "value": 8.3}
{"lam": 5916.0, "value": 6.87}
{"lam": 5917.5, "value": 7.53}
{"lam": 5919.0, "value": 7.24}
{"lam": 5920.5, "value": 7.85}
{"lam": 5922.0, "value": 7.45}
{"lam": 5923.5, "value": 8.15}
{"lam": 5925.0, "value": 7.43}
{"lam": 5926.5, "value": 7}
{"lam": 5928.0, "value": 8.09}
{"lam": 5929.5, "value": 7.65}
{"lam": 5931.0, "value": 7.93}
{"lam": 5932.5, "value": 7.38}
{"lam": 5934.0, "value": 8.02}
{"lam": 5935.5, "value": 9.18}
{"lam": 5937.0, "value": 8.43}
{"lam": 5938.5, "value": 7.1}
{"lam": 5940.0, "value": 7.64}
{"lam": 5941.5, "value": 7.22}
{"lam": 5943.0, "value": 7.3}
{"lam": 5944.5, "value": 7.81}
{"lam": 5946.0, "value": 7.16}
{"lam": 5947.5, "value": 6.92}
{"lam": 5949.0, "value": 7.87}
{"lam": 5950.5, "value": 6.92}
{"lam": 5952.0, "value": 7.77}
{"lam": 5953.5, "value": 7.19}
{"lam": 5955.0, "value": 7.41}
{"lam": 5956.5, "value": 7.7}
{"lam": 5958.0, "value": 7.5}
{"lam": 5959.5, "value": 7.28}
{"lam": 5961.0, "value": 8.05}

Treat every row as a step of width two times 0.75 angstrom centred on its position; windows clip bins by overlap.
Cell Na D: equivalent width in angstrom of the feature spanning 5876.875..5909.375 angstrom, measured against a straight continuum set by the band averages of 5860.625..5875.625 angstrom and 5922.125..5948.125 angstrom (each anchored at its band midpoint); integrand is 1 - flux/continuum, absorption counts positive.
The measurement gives 3.0 angstrom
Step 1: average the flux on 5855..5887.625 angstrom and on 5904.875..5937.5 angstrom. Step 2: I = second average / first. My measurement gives 1.01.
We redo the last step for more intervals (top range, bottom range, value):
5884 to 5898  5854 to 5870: 0.89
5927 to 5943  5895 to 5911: 1.10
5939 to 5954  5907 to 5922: 0.97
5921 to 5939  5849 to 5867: 1.05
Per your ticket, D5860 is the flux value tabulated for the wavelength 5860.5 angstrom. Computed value 8.06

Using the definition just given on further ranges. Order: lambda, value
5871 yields 8.12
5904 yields 8.23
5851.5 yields 8.52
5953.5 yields 7.19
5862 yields 7.79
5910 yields 7.52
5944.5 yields 7.81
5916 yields 6.87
